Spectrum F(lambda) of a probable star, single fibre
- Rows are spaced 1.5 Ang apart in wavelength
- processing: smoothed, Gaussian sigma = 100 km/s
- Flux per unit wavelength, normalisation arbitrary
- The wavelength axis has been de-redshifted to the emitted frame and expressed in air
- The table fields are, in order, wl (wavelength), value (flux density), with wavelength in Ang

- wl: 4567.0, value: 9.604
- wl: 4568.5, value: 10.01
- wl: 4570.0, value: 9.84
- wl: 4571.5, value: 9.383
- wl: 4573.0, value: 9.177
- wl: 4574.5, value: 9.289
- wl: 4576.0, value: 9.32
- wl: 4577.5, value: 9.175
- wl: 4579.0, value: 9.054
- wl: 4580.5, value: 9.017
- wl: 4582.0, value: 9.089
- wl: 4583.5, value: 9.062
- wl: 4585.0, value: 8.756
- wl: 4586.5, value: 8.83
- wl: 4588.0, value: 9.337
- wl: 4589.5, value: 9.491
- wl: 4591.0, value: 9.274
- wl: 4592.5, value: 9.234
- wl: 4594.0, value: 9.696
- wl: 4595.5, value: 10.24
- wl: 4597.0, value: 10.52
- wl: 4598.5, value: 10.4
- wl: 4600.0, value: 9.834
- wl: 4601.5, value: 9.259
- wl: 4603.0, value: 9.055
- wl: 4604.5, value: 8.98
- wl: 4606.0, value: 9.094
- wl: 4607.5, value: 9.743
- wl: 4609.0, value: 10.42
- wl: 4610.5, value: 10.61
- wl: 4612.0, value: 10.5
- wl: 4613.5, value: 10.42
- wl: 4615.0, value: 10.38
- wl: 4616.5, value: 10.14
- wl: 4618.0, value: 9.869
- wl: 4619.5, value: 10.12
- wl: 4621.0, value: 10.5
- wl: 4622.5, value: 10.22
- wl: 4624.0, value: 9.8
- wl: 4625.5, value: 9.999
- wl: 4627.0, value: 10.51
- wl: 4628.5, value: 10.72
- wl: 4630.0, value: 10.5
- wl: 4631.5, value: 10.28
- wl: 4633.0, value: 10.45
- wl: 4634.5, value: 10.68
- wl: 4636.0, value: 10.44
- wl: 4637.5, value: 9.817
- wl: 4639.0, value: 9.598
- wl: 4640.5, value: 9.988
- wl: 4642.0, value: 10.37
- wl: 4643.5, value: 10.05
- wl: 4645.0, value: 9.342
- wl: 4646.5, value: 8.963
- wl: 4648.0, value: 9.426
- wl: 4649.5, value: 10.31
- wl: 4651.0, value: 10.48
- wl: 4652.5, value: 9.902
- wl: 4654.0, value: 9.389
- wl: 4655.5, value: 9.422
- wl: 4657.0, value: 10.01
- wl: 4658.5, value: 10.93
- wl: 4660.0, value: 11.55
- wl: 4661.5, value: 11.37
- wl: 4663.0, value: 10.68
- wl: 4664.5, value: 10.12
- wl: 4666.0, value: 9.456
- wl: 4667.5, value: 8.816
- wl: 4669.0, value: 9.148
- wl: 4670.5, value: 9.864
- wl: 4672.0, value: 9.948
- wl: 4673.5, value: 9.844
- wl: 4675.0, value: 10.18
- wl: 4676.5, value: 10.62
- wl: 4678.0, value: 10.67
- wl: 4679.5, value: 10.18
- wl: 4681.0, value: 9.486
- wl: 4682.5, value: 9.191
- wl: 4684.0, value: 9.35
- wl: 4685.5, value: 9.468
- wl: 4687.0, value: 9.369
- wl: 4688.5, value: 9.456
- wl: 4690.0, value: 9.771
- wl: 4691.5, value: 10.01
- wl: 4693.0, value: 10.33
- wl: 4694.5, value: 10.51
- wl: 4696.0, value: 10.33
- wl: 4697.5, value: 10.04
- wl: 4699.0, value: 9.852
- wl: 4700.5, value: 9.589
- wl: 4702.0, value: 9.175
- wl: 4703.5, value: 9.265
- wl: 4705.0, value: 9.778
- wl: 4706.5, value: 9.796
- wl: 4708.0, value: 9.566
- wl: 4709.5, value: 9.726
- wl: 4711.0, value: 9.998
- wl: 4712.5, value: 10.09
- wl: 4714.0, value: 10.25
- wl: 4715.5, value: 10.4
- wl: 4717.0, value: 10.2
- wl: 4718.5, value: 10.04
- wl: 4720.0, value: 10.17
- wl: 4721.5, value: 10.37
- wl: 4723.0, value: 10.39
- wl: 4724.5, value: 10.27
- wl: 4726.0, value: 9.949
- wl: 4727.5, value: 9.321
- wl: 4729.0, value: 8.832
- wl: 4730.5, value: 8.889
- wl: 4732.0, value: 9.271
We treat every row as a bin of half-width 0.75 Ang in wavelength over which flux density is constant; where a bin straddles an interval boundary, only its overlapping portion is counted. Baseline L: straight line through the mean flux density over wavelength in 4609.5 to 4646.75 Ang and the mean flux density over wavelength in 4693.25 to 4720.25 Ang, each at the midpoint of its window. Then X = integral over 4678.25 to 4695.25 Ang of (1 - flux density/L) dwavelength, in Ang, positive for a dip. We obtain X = 0.40 Ang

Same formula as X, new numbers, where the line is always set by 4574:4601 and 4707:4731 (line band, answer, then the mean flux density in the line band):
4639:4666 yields -1.22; 10.1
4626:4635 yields -0.87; 10.5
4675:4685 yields -0.16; 9.92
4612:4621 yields -0.67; 10.2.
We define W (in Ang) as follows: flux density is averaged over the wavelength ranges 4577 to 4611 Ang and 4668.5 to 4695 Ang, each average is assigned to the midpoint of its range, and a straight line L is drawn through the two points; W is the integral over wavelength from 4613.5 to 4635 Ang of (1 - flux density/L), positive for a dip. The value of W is -1.5 Ang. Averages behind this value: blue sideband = 9.48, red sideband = 9.86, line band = 10.3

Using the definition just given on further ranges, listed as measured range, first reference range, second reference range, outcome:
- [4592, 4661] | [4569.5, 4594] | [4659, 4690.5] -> -3.5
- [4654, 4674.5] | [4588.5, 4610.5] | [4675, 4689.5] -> -0.6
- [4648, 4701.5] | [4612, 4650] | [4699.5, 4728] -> 0.2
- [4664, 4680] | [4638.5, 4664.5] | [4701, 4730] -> 0.2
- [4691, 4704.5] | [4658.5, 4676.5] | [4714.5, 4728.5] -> 0.3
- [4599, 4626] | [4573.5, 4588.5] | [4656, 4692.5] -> -1.6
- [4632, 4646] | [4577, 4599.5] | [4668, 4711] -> -0.7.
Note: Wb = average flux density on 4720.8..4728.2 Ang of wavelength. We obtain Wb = 10.1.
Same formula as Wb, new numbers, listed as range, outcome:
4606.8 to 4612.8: 10.3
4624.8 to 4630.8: 10.4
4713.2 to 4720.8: 10.2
